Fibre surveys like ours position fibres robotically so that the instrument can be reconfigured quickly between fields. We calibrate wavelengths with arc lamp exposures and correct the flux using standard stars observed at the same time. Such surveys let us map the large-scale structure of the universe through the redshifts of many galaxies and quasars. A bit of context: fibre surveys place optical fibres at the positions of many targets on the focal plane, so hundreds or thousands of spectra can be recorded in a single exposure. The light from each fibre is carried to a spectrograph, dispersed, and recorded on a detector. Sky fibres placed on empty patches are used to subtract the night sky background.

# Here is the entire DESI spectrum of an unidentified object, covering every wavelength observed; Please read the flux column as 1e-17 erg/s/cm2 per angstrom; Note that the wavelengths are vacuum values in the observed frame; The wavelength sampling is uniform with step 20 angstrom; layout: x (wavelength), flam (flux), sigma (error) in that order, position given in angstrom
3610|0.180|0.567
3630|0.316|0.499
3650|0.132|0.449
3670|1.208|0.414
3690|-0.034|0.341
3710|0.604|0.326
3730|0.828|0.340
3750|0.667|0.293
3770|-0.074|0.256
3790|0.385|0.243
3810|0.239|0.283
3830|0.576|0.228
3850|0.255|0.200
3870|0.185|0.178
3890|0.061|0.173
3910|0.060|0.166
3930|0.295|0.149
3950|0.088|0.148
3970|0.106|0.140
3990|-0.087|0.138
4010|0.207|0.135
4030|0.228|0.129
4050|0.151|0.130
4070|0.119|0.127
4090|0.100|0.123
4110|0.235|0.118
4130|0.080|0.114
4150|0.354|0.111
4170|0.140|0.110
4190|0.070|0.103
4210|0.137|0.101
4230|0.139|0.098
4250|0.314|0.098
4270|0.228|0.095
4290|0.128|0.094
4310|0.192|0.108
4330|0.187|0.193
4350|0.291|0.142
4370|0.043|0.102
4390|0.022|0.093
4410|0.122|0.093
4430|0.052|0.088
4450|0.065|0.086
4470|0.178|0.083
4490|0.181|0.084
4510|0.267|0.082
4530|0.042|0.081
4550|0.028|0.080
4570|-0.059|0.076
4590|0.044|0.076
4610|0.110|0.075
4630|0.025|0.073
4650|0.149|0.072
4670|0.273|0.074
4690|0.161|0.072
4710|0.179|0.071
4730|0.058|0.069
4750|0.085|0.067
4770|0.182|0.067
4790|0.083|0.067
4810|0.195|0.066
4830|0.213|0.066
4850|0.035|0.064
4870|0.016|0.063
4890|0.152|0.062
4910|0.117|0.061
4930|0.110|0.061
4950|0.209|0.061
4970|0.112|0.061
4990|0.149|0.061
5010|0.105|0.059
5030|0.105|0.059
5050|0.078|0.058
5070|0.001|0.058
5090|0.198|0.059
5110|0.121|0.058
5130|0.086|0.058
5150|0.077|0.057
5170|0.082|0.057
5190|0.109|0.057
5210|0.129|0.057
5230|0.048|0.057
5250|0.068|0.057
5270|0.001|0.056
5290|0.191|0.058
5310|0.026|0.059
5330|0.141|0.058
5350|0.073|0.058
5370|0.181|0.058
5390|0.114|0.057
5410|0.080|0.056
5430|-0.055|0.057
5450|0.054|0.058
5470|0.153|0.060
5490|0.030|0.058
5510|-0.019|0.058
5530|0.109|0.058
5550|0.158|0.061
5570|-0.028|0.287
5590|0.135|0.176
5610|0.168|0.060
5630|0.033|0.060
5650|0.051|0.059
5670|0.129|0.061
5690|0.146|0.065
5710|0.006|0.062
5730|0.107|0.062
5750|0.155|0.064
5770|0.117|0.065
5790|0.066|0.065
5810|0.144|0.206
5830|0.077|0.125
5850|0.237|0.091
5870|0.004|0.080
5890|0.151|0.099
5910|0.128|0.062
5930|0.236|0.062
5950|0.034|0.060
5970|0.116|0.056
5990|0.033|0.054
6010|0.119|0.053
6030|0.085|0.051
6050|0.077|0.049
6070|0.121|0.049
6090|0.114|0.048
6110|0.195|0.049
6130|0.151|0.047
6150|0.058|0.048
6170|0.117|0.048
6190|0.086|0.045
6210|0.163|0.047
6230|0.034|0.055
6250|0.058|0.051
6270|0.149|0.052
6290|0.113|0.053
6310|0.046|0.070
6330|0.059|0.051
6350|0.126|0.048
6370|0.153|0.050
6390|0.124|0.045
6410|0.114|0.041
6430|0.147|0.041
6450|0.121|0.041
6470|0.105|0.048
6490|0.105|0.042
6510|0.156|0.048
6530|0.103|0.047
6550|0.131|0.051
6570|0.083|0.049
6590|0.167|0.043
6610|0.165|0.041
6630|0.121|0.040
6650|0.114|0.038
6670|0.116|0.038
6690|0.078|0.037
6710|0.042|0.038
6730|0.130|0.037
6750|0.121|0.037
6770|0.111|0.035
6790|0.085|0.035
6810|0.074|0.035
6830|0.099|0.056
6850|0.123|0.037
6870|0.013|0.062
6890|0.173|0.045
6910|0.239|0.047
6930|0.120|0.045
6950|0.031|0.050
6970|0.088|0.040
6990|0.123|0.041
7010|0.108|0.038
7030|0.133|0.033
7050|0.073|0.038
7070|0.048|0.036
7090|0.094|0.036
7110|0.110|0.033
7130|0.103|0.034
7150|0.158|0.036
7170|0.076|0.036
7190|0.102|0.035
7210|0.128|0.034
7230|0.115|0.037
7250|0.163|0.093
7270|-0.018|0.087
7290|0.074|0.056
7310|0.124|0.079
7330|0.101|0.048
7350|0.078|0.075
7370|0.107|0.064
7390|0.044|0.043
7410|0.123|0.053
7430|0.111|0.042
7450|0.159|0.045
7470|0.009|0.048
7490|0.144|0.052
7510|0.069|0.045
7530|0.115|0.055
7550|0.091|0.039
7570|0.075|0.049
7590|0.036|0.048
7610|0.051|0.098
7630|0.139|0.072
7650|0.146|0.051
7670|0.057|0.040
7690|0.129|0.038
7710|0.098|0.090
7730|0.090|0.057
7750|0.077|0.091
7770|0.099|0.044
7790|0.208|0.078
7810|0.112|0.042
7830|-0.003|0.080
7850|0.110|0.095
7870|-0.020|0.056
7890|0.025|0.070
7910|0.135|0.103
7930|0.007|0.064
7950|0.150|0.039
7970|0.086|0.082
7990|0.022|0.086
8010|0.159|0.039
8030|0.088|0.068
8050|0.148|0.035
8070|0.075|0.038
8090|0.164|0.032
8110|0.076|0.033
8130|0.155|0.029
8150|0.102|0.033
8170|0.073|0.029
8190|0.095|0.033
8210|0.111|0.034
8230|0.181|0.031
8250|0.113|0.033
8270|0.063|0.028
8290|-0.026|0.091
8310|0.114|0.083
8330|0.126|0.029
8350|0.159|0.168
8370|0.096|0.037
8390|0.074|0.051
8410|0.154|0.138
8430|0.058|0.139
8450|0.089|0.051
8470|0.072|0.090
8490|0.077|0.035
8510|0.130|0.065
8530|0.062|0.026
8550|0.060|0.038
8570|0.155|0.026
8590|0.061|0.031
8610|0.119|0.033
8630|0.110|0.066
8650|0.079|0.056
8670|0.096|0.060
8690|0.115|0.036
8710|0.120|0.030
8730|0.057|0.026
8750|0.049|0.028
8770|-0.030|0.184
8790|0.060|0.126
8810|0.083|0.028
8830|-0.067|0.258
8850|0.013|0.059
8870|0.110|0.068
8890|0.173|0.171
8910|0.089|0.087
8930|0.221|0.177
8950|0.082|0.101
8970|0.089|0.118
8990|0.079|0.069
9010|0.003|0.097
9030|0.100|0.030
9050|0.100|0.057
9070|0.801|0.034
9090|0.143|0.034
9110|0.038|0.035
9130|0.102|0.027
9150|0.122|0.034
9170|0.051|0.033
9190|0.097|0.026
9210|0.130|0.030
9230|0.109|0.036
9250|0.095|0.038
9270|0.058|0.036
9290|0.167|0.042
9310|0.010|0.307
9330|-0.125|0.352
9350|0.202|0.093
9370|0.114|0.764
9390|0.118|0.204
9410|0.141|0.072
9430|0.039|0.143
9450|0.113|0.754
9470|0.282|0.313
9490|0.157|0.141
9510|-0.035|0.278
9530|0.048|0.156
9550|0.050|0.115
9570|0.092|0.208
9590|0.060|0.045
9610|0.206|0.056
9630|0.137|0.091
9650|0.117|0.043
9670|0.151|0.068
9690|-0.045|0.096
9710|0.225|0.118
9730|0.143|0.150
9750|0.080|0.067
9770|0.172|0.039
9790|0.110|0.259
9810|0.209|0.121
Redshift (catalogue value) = 1.432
